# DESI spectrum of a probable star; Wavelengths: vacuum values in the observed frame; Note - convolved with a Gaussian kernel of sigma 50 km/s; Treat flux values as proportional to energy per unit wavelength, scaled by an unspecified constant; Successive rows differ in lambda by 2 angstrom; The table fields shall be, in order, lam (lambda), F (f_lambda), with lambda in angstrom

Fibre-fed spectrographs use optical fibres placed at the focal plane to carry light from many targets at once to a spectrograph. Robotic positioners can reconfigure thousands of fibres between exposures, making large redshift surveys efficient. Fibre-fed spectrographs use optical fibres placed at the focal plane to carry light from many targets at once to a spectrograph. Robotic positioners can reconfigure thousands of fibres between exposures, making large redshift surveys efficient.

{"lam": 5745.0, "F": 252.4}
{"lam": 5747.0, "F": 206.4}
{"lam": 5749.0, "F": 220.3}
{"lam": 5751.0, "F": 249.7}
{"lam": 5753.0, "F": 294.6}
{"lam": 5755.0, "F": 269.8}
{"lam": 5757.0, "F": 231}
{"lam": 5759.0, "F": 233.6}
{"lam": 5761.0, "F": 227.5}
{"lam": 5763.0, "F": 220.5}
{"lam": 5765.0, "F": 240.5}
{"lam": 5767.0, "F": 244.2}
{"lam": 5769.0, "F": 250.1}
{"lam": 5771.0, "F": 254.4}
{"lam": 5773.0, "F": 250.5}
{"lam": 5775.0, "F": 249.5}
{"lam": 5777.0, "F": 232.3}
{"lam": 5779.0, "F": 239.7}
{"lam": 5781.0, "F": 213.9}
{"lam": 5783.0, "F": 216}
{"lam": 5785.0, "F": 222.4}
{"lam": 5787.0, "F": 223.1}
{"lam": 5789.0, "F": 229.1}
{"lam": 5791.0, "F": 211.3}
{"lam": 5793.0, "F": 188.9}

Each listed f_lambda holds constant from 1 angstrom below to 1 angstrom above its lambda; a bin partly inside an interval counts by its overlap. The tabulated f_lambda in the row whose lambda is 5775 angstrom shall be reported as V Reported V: 249.5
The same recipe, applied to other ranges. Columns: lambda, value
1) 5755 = 269.8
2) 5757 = 231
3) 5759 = 233.6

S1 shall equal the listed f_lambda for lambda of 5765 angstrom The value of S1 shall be 240.5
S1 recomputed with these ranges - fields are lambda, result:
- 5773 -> 250.5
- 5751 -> 249.7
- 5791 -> 211.3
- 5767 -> 244.2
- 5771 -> 254.4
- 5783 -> 216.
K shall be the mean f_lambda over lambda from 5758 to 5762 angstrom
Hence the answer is 231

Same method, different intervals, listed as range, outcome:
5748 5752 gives 235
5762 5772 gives 242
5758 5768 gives 233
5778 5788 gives 223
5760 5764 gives 224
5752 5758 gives 265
